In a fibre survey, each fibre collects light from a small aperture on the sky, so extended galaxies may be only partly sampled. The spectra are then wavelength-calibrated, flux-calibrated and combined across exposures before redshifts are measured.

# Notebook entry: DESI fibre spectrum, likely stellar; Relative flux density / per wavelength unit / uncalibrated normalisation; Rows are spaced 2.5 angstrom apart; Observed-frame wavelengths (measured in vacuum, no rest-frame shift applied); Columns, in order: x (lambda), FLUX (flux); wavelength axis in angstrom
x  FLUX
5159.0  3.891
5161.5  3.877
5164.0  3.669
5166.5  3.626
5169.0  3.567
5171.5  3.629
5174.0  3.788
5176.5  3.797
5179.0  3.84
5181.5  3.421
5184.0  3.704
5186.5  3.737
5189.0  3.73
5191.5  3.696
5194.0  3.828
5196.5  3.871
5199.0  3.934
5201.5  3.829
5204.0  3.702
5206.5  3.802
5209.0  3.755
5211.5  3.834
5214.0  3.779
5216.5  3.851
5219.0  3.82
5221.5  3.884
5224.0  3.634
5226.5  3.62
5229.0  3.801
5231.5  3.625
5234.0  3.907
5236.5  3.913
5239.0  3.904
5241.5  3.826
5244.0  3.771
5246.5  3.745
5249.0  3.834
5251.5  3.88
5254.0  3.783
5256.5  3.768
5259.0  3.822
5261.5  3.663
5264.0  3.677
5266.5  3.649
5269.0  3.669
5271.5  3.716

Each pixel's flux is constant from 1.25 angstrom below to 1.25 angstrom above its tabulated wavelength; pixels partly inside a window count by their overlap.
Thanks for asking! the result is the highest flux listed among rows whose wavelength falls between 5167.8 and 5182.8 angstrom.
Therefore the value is 3.84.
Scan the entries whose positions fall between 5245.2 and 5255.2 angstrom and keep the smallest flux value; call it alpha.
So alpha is 3.745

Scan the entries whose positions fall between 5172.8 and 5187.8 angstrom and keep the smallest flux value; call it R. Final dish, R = 3.421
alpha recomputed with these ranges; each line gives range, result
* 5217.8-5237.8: 3.62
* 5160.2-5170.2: 3.567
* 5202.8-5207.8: 3.702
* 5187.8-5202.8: 3.696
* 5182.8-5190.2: 3.704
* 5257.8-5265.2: 3.663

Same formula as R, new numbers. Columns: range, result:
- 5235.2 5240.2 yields 3.904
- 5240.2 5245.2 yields 3.771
